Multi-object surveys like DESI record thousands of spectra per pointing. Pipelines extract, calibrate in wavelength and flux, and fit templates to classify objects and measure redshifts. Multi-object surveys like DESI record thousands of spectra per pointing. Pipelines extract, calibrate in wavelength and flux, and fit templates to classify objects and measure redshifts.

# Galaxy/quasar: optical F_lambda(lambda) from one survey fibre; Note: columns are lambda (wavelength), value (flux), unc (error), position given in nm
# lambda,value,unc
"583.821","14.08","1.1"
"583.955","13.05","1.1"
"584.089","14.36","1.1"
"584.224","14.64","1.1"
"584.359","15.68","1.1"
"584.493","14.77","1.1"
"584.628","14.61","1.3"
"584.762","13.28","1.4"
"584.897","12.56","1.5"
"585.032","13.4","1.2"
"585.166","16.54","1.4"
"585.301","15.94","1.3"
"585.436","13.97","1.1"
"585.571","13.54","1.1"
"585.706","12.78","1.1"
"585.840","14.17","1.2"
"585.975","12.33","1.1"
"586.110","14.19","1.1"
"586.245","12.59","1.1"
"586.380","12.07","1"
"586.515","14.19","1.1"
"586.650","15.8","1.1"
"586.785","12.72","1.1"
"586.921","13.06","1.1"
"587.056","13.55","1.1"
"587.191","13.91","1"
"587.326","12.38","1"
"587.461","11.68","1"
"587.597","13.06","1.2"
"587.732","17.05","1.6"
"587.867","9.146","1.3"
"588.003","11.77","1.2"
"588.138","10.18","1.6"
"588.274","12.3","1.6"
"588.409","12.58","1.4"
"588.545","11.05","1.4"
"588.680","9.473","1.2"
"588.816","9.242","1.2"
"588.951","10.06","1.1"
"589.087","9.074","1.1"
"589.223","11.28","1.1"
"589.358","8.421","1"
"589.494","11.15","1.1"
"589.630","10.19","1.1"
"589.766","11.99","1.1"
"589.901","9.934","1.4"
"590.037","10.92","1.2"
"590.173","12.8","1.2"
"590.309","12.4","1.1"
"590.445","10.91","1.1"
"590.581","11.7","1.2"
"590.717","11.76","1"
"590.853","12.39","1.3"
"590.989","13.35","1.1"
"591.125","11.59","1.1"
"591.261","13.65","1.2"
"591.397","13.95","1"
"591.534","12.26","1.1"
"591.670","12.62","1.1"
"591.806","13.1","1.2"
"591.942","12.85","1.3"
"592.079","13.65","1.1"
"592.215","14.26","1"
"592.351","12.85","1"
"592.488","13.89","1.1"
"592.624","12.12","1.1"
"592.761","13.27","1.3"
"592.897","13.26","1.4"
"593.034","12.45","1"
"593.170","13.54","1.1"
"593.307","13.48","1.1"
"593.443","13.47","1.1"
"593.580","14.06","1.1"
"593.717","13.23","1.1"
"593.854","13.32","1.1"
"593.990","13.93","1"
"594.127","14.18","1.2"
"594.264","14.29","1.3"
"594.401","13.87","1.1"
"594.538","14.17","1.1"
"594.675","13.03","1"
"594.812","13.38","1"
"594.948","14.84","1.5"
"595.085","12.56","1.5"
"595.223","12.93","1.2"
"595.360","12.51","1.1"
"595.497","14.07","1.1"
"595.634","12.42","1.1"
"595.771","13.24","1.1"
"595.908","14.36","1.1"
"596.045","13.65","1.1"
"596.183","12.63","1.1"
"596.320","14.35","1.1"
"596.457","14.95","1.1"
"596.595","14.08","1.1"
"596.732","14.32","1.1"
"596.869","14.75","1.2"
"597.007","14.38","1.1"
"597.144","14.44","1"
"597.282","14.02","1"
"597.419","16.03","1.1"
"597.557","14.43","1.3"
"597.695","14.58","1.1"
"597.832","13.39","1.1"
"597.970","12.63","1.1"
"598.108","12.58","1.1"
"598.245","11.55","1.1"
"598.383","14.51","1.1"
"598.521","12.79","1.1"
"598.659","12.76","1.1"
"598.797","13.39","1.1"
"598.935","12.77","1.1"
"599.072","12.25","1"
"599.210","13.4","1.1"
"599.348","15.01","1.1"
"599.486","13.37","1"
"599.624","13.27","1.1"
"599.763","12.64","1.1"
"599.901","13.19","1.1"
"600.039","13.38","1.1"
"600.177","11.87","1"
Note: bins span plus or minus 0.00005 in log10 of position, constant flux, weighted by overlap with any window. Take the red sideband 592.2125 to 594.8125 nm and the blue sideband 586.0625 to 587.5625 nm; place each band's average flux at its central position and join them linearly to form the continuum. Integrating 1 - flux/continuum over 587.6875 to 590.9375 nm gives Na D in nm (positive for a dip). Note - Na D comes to 0.540 nm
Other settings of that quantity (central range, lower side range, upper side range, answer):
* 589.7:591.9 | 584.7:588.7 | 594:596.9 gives 0.193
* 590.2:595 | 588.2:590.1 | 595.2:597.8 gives -0.392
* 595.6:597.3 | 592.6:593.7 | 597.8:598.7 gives -0.131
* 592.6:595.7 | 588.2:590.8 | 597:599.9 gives -0.296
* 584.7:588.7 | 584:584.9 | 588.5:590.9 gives -0.075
